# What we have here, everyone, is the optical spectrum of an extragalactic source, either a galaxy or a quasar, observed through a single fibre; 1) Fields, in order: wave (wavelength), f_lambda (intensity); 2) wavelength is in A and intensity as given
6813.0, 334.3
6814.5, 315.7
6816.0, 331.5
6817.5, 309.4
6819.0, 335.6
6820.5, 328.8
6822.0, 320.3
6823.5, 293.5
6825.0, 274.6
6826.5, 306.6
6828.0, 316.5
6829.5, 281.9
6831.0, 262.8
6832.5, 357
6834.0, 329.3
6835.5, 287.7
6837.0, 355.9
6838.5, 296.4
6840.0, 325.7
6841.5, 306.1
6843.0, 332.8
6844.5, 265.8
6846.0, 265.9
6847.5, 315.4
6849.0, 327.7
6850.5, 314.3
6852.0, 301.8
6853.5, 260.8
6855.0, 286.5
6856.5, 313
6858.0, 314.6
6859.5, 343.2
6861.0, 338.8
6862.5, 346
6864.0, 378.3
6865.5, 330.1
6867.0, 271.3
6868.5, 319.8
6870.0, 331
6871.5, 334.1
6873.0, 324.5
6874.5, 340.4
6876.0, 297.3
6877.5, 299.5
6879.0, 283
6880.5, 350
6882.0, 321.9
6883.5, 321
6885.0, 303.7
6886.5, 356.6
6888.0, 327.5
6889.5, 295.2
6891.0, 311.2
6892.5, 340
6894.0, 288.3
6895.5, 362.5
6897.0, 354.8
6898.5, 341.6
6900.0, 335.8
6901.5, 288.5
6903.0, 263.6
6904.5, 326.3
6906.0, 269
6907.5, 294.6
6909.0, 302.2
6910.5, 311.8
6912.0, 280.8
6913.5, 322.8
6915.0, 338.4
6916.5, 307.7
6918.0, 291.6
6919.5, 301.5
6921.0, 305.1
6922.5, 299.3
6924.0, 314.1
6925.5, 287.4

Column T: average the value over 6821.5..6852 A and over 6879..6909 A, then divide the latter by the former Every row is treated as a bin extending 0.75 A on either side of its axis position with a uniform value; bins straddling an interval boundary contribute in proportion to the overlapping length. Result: 1.0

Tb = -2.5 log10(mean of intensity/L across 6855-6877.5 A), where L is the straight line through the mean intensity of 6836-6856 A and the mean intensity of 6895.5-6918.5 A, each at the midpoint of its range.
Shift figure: -0.06 mag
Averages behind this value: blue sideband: 304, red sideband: 311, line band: 325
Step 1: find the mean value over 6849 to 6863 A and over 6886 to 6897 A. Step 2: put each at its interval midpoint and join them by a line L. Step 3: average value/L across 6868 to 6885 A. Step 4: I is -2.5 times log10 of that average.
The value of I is 0.006 mag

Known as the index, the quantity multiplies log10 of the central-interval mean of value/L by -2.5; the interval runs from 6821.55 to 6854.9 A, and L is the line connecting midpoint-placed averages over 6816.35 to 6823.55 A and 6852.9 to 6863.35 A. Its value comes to 0.05 mag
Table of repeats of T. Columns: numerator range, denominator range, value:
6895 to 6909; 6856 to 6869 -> 0.95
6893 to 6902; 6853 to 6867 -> 1.03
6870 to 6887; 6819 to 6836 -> 1.05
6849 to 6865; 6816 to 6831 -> 1.05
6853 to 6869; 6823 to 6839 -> 1.04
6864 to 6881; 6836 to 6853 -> 1.03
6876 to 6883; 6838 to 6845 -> 1.02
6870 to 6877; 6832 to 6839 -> 1.00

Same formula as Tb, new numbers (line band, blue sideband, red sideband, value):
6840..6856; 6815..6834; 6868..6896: 0.06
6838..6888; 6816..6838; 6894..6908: -0.01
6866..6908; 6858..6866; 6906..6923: 0.03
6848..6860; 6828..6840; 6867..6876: 0.04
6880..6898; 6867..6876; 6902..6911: -0.07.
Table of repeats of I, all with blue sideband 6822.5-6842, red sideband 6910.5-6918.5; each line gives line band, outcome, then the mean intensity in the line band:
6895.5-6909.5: -0.01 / 311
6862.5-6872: -0.07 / 329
